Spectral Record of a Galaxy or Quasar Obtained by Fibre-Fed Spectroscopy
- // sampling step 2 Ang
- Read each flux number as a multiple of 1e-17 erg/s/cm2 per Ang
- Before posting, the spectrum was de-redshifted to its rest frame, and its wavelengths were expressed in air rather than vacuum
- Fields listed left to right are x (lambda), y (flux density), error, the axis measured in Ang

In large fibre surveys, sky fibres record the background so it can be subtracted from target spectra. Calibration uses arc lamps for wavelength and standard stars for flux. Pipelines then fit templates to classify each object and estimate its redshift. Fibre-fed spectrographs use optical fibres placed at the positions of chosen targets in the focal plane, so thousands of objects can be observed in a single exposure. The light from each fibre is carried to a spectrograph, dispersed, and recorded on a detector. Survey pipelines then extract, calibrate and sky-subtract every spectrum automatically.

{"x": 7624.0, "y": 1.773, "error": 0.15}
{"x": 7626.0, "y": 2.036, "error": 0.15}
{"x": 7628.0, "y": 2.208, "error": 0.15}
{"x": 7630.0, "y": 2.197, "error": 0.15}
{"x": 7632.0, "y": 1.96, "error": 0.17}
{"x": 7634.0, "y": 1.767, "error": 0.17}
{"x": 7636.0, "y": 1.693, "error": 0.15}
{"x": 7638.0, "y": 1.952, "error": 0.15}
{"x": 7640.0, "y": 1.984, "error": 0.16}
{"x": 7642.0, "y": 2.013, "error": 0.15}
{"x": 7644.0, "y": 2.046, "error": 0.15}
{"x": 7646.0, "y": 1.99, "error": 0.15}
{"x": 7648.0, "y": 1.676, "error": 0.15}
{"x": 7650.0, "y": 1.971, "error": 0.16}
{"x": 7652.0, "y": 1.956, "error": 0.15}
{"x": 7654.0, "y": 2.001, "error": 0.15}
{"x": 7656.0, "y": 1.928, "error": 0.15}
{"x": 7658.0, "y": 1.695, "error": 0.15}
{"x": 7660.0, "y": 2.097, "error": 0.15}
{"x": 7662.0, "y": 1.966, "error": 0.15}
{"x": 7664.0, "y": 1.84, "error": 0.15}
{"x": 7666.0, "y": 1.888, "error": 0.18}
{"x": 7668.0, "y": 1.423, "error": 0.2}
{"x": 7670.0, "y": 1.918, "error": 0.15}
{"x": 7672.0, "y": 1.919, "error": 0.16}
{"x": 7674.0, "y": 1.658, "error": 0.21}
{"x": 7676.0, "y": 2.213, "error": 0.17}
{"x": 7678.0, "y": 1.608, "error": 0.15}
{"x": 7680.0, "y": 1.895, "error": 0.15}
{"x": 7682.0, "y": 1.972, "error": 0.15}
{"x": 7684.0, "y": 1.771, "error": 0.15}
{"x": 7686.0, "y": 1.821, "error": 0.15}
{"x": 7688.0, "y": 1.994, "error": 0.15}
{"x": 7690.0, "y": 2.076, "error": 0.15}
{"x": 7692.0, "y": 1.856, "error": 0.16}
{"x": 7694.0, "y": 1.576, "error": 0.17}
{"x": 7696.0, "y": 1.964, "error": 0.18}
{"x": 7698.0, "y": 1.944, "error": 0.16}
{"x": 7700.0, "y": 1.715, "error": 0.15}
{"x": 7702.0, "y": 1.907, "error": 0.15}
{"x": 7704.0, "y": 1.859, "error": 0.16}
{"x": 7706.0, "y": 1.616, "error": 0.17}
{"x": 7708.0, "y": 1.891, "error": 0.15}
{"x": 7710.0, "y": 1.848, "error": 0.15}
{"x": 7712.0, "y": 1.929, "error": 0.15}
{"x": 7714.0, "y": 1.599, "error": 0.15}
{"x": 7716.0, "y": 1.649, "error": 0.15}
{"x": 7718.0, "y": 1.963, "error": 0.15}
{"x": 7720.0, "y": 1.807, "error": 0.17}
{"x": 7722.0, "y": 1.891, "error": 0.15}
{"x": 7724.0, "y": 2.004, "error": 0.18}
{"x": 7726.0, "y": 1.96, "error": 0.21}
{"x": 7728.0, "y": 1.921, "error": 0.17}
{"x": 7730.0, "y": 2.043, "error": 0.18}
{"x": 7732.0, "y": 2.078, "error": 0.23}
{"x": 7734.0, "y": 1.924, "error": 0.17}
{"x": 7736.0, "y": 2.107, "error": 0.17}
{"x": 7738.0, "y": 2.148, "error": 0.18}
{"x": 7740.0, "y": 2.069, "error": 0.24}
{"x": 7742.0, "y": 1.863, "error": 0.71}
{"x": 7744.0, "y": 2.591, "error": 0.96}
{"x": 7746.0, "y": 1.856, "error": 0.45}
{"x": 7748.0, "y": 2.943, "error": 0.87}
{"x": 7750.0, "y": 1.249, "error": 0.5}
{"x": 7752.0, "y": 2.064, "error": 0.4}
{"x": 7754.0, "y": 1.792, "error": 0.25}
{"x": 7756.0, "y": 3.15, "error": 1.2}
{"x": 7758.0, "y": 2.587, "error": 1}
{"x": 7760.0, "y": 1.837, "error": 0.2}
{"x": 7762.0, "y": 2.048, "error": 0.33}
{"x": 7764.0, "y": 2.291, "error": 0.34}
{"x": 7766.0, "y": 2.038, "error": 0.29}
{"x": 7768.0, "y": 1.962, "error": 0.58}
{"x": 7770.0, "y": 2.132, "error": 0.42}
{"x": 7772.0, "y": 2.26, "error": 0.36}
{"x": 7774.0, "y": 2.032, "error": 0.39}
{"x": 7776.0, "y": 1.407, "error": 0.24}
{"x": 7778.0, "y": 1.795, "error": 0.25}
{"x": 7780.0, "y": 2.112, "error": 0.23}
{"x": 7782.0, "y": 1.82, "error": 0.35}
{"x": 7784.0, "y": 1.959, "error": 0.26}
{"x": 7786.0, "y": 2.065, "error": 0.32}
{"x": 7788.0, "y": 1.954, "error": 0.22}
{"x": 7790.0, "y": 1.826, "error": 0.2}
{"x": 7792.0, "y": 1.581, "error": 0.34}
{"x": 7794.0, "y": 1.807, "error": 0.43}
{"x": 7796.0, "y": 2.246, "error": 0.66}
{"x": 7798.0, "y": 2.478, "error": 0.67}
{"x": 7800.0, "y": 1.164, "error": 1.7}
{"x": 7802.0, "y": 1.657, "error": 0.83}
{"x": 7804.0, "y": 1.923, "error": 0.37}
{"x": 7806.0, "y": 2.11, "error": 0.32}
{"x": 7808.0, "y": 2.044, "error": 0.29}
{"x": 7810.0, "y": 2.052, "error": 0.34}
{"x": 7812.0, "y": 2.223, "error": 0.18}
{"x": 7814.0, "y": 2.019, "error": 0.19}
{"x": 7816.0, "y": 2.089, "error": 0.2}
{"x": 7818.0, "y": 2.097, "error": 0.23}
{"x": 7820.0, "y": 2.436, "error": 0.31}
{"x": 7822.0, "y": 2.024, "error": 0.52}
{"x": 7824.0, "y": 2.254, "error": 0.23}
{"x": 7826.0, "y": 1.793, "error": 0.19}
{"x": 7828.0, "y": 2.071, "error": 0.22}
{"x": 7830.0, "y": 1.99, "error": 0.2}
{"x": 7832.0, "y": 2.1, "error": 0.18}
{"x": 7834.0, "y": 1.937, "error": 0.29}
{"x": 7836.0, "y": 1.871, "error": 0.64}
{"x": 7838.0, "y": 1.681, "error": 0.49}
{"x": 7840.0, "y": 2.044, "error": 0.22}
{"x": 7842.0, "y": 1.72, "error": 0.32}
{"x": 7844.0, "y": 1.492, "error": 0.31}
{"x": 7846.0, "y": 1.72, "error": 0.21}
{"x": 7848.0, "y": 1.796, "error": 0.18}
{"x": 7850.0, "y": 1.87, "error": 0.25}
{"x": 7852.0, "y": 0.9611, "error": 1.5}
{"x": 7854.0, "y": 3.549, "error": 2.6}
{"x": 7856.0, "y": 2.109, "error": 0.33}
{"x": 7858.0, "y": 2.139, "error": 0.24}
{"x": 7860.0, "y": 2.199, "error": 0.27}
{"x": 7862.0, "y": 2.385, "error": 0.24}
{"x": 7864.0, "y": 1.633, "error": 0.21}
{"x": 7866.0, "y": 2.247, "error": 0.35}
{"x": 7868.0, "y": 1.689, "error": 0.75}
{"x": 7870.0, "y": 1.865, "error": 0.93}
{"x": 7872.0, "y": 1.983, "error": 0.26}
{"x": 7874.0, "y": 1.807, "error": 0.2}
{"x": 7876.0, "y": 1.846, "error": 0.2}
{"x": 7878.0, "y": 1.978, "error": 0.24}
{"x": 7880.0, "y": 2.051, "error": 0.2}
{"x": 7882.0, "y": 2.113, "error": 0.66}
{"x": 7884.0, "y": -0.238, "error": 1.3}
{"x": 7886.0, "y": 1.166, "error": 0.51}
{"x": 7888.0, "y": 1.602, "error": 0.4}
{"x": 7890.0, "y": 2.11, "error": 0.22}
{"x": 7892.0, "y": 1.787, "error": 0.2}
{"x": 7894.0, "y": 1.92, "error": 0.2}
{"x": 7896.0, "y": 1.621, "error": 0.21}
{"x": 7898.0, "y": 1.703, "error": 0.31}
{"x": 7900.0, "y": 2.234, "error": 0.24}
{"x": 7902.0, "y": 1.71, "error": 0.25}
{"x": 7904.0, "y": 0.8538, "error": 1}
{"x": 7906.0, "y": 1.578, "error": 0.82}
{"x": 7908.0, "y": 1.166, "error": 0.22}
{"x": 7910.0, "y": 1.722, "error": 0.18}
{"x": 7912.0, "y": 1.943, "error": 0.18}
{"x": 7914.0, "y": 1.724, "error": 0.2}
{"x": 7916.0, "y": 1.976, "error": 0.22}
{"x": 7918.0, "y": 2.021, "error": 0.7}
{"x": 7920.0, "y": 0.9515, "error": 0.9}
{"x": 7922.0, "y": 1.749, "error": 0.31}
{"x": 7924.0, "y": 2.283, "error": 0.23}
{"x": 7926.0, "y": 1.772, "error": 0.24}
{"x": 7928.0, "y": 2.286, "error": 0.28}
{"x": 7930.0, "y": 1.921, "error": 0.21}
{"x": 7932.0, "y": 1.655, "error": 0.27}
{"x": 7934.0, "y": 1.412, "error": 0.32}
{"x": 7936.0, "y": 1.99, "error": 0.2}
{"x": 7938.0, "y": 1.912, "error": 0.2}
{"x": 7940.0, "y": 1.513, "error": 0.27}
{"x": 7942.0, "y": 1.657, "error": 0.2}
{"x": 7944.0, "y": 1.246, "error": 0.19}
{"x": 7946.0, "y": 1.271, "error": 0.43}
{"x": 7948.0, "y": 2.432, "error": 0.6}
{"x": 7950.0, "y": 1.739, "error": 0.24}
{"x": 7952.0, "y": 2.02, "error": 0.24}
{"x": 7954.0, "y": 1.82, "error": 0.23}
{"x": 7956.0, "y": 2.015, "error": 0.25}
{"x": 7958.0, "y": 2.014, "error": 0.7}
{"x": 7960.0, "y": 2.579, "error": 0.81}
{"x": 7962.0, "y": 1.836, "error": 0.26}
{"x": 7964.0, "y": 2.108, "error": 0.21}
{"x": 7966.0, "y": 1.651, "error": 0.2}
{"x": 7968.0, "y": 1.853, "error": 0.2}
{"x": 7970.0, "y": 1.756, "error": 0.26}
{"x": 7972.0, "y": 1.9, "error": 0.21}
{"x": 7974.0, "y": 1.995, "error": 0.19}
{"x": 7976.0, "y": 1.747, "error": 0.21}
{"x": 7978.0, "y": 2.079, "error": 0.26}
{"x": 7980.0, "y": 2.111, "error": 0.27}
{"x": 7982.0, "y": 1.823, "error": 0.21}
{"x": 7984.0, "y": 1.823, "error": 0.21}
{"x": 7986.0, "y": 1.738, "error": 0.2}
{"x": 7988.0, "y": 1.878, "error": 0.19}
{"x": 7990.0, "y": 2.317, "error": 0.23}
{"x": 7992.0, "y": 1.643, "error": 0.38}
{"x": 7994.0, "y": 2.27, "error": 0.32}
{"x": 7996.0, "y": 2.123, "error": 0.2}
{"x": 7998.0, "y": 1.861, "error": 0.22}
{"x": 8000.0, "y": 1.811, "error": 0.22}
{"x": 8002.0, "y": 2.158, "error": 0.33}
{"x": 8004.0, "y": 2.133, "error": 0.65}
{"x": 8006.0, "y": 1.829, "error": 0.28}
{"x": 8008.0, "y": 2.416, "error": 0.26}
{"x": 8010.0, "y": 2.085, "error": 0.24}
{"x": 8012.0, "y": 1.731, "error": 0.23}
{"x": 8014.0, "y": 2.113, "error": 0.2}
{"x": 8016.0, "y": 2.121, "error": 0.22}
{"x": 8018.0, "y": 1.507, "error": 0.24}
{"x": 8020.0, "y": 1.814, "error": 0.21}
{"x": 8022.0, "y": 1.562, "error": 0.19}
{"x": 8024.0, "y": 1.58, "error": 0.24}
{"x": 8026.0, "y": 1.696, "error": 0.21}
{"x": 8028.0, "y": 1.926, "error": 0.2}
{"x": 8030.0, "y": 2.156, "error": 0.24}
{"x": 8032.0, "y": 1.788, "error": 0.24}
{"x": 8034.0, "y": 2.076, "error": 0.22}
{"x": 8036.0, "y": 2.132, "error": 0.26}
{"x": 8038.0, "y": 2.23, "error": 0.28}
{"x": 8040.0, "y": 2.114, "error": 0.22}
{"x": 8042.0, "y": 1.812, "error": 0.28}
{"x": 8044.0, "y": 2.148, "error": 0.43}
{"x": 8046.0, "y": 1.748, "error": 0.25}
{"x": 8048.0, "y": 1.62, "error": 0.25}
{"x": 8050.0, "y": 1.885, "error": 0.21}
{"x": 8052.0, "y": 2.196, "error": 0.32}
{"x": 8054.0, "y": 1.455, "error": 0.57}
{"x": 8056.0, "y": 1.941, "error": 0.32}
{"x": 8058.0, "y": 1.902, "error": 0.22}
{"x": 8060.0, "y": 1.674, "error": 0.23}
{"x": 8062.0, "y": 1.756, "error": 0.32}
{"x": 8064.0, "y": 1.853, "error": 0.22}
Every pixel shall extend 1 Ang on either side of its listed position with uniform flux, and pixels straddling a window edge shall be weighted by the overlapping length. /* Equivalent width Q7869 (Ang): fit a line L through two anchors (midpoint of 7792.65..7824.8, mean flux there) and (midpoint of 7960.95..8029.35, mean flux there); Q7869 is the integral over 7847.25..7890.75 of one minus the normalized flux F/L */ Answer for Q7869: 3.0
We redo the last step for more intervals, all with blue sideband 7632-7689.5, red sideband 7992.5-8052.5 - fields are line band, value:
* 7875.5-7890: 2.95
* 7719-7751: -2.21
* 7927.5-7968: 1.84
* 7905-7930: 2.08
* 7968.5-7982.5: 0.18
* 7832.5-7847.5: 0.98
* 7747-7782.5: -3.46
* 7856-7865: -0.80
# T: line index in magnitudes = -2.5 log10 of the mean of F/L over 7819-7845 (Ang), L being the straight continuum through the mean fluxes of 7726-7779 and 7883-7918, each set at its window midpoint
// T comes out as -0.08 mag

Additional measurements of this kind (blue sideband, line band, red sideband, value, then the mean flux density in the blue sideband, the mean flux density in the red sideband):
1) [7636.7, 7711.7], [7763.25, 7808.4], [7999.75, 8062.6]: -0.03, 1.88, 1.91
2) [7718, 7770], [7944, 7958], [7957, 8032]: 0.07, 2.09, 1.94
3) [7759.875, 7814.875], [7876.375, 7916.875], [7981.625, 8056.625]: 0.19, 1.96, 1.93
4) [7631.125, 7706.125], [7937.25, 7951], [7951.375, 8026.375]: 0.15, 1.87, 1.94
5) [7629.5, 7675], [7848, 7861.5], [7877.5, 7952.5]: -0.22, 1.89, 1.69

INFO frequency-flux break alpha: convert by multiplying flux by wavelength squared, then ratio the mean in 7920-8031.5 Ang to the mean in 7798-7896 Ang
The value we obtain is 1.03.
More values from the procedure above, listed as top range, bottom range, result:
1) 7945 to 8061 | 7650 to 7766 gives 1.06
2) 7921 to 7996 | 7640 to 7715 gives 1.09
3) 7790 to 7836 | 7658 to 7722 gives 1.12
